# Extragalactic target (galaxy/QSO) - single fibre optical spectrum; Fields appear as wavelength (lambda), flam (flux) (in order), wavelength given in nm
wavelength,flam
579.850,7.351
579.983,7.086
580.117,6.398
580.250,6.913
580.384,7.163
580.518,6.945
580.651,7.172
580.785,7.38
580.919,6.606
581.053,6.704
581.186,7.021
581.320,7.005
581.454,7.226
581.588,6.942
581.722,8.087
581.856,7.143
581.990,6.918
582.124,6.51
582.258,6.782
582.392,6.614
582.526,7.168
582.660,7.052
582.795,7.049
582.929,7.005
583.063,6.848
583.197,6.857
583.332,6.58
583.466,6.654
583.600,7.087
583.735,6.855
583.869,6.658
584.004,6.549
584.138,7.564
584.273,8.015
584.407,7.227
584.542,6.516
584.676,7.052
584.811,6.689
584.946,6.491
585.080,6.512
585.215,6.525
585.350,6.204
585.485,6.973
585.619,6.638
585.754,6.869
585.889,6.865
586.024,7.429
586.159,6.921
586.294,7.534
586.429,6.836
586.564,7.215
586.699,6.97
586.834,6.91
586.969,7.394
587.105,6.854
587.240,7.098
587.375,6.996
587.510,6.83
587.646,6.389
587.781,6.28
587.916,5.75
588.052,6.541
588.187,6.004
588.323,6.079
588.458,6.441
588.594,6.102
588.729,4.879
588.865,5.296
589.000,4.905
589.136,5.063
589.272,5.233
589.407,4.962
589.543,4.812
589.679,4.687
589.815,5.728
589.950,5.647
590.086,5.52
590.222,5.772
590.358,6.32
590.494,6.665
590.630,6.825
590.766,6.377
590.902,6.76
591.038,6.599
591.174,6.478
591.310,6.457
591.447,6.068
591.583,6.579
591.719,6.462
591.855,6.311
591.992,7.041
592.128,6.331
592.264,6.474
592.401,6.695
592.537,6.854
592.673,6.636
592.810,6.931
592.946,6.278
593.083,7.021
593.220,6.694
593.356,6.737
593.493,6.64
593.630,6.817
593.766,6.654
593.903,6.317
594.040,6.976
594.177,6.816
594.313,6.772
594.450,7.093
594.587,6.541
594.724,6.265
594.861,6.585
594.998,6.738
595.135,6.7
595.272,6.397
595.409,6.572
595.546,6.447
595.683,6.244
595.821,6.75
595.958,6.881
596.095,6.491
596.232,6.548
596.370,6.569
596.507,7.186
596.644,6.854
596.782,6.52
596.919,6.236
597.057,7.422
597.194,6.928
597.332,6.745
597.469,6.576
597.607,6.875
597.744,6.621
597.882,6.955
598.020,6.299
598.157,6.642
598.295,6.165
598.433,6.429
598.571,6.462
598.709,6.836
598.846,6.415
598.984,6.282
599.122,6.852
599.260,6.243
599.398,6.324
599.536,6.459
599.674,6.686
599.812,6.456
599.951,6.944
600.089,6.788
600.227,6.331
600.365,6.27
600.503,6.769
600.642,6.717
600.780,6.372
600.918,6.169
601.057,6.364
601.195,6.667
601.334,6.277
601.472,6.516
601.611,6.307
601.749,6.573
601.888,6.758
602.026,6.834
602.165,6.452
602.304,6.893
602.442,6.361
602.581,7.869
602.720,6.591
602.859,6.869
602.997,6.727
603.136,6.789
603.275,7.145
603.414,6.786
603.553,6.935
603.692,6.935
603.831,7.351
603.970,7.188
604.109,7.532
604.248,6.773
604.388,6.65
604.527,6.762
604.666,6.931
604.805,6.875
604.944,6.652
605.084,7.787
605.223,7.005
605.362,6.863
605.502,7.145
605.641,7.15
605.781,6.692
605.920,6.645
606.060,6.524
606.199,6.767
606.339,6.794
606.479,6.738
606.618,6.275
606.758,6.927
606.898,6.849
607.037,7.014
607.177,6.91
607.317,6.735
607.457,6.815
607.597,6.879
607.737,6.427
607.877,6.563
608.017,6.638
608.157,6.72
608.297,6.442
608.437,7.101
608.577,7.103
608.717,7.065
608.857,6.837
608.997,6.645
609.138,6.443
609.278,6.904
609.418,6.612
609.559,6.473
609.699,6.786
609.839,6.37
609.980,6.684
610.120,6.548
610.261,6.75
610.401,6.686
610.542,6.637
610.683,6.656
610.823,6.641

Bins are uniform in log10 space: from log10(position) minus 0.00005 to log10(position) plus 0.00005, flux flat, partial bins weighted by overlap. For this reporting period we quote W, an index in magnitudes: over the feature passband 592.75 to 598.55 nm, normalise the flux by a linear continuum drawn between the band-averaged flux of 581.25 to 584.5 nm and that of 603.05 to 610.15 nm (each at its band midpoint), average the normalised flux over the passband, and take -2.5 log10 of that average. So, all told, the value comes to 0.04 mag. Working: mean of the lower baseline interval 7.01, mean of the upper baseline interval 6.83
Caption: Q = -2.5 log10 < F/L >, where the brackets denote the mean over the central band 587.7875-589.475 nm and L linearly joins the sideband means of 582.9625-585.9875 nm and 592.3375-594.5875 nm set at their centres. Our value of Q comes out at 0.204 mag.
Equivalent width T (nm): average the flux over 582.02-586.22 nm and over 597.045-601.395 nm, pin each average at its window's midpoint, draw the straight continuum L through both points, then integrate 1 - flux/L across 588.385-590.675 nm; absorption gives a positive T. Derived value 0.40 nm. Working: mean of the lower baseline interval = 6.86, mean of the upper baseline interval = 6.56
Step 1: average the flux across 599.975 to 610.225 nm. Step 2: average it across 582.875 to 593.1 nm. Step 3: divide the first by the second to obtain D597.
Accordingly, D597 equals 1.04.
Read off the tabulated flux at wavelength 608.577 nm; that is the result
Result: 7.103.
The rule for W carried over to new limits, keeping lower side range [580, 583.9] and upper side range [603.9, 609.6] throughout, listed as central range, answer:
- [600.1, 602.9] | 0.04 mag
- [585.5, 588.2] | 0.01 mag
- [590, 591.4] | 0.09 mag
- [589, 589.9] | 0.33 mag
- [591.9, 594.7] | 0.03 mag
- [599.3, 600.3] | 0.05 mag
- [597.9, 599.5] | 0.06 mag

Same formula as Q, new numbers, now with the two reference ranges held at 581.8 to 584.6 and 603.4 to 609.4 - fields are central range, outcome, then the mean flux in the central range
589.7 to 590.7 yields 0.15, 6.01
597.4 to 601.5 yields 0.06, 6.53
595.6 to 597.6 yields 0.03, 6.71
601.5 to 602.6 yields 0.03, 6.7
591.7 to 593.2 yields 0.04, 6.65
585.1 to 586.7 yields 0.00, 6.9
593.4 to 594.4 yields 0.03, 6.72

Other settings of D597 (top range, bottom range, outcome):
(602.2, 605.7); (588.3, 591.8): 1.19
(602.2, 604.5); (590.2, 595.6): 1.05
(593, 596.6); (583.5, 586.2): 0.97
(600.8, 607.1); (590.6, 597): 1.03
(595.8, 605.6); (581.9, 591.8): 1.04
